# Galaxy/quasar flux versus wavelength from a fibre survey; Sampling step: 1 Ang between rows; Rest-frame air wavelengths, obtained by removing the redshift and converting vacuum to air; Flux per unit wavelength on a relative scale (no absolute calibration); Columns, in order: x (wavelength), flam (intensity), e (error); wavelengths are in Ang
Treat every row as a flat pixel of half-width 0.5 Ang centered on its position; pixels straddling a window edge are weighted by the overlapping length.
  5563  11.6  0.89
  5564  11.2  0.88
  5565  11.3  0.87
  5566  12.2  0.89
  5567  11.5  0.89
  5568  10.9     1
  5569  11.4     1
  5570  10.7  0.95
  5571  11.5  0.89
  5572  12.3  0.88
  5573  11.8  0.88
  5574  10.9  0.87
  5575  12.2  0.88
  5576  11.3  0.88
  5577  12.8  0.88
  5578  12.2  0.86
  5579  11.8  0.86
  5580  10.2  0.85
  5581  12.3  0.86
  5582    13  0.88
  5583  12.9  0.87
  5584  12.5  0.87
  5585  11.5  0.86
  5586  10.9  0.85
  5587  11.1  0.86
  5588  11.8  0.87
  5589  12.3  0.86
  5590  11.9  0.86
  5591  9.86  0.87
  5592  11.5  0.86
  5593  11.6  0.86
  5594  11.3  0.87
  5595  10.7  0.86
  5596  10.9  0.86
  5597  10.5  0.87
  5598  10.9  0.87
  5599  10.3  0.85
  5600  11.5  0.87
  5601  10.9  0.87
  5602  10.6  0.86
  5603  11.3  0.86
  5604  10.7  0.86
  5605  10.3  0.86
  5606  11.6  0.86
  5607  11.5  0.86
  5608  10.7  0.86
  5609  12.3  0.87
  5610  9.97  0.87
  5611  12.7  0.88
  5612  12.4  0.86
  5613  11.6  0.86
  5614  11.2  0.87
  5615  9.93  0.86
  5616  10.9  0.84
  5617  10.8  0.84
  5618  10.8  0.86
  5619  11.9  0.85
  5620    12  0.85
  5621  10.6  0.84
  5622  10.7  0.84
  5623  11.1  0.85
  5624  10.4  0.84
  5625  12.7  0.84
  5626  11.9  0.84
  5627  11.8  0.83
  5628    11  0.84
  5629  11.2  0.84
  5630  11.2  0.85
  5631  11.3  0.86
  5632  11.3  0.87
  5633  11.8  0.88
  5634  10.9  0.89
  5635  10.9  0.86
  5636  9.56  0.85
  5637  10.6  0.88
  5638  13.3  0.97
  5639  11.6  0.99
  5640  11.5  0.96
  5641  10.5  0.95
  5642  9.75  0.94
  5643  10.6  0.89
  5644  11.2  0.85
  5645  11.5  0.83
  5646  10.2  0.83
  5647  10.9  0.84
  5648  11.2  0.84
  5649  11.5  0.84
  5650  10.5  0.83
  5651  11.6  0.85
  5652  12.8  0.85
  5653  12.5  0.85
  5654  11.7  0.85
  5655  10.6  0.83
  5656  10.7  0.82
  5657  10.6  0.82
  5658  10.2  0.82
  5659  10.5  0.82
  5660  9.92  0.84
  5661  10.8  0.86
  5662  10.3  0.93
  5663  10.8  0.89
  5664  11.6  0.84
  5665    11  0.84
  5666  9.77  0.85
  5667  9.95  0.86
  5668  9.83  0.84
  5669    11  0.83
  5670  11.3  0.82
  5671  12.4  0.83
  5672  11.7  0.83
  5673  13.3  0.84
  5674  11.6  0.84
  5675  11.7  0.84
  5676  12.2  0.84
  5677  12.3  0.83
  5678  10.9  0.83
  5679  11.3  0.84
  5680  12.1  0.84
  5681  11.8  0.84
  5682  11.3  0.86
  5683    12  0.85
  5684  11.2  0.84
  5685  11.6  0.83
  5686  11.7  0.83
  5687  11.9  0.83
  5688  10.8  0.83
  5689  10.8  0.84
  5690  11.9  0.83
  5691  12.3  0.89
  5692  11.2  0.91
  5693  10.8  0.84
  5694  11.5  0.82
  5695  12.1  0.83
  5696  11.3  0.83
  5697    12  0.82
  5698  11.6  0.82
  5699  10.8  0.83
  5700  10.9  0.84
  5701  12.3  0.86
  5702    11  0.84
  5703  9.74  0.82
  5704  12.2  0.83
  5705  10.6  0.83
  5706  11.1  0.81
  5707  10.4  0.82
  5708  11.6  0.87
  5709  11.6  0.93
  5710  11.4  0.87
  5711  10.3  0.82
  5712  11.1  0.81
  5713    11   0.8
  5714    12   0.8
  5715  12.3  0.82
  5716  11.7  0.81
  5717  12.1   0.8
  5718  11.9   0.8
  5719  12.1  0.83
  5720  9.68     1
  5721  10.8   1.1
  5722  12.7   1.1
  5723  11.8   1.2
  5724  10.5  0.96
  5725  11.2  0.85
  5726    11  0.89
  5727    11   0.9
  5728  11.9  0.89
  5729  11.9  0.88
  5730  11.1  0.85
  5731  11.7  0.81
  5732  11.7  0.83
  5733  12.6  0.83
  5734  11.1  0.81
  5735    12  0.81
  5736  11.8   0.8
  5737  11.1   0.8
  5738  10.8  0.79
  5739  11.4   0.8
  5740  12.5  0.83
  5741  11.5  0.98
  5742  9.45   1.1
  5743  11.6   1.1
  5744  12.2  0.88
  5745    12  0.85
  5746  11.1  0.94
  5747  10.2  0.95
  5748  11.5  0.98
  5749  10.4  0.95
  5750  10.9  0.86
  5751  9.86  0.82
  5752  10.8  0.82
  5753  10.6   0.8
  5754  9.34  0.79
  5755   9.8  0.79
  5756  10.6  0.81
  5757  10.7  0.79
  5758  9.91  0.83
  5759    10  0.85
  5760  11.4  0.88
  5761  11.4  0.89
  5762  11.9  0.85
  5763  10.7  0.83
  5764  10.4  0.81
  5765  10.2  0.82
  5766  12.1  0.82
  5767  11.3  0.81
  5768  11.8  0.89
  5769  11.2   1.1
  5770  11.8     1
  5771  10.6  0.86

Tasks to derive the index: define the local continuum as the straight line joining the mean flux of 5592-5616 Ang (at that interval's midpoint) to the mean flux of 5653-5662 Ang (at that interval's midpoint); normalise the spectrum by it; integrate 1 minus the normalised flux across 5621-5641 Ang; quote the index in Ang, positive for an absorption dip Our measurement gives -0.7 Ang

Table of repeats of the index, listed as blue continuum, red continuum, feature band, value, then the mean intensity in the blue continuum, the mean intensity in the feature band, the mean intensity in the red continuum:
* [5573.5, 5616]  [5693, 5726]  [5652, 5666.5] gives 0.6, 11.4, 10.9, 11.3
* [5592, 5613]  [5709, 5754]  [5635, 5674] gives 0.6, 11.2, 11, 11.3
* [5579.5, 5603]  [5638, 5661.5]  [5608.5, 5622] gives -0.1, 11.3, 11.3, 11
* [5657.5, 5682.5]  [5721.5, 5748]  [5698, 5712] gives 0.3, 11.2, 11.1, 11.5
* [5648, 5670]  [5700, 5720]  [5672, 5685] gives -0.9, 10.9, 11.8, 11.3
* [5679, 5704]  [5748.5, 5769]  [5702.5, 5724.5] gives -0.2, 11.5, 11.3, 10.7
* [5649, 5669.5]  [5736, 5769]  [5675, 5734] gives -3.0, 10.8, 11.5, 10.9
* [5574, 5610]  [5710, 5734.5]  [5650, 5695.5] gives 0.5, 11.4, 11.3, 11.5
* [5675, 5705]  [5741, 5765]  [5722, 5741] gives -0.9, 11.5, 11.5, 10.7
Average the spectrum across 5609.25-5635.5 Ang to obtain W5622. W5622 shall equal 11.3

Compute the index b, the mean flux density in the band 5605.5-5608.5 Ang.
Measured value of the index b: 11.3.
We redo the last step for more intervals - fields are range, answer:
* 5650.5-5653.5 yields 12.3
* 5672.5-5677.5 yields 12.2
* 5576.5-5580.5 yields 11.8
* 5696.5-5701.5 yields 11.5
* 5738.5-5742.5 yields 11.2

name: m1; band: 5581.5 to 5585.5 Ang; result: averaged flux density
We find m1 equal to 12.5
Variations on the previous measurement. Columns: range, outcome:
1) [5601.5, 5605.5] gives 10.7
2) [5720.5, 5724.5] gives 11.4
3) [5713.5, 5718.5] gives 12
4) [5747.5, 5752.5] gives 10.7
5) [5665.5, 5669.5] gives 10.1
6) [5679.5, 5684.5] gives 11.7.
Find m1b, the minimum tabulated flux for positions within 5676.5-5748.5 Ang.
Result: 9.45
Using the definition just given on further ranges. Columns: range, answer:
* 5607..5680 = 9.56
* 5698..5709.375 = 9.74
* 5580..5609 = 9.86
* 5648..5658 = 10.2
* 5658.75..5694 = 9.77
